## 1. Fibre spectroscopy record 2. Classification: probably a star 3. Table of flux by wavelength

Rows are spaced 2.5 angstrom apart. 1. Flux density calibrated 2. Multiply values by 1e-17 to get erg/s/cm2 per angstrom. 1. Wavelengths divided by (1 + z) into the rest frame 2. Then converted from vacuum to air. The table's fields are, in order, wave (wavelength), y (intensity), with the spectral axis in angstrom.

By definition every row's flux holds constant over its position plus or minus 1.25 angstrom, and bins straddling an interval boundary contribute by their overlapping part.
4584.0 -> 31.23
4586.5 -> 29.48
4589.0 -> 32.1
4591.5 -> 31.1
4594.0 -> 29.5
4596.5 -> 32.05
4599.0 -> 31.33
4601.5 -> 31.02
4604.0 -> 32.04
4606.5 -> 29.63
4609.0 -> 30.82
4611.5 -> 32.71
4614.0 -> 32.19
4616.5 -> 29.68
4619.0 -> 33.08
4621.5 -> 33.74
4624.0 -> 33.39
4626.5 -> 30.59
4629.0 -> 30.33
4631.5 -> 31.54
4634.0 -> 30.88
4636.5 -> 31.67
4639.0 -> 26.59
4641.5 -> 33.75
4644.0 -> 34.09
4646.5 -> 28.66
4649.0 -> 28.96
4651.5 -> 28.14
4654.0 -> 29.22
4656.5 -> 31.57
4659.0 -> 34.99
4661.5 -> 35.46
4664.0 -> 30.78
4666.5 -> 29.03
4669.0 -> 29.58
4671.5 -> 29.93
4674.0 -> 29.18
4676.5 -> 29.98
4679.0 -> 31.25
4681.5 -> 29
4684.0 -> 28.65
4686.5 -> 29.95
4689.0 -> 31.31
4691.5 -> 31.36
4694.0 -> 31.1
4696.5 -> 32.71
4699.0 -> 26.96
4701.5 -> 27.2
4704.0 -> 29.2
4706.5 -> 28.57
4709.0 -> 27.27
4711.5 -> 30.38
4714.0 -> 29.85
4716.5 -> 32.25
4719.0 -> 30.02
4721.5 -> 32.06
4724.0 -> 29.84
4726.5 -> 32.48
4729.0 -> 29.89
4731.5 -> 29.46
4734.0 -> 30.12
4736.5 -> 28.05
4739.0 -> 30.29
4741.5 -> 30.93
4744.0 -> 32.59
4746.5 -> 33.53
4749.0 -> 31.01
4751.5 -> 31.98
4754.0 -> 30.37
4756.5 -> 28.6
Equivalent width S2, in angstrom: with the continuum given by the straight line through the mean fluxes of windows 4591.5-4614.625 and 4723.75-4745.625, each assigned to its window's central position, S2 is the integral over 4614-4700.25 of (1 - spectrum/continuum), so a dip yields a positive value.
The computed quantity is 0.3 angstrom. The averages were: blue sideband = 31.2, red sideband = 30.5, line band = 30.8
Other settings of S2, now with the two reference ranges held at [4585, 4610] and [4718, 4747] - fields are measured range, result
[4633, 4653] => 0.34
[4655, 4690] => 0.06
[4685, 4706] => 0.58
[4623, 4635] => -0.17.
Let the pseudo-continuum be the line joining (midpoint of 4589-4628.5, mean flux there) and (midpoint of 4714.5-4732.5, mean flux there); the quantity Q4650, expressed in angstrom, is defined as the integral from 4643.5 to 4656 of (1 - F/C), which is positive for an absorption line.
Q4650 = 0.64 angstrom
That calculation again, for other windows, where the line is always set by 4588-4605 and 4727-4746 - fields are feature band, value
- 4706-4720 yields 0.36 angstrom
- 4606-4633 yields -0.45 angstrom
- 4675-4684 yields 0.27 angstrom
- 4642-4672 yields -0.05 angstrom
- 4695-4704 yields 0.47 angstrom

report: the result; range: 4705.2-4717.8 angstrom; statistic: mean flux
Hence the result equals 29.7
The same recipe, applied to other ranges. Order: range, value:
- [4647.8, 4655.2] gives 28.8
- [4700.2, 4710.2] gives 28.1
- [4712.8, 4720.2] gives 30.7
